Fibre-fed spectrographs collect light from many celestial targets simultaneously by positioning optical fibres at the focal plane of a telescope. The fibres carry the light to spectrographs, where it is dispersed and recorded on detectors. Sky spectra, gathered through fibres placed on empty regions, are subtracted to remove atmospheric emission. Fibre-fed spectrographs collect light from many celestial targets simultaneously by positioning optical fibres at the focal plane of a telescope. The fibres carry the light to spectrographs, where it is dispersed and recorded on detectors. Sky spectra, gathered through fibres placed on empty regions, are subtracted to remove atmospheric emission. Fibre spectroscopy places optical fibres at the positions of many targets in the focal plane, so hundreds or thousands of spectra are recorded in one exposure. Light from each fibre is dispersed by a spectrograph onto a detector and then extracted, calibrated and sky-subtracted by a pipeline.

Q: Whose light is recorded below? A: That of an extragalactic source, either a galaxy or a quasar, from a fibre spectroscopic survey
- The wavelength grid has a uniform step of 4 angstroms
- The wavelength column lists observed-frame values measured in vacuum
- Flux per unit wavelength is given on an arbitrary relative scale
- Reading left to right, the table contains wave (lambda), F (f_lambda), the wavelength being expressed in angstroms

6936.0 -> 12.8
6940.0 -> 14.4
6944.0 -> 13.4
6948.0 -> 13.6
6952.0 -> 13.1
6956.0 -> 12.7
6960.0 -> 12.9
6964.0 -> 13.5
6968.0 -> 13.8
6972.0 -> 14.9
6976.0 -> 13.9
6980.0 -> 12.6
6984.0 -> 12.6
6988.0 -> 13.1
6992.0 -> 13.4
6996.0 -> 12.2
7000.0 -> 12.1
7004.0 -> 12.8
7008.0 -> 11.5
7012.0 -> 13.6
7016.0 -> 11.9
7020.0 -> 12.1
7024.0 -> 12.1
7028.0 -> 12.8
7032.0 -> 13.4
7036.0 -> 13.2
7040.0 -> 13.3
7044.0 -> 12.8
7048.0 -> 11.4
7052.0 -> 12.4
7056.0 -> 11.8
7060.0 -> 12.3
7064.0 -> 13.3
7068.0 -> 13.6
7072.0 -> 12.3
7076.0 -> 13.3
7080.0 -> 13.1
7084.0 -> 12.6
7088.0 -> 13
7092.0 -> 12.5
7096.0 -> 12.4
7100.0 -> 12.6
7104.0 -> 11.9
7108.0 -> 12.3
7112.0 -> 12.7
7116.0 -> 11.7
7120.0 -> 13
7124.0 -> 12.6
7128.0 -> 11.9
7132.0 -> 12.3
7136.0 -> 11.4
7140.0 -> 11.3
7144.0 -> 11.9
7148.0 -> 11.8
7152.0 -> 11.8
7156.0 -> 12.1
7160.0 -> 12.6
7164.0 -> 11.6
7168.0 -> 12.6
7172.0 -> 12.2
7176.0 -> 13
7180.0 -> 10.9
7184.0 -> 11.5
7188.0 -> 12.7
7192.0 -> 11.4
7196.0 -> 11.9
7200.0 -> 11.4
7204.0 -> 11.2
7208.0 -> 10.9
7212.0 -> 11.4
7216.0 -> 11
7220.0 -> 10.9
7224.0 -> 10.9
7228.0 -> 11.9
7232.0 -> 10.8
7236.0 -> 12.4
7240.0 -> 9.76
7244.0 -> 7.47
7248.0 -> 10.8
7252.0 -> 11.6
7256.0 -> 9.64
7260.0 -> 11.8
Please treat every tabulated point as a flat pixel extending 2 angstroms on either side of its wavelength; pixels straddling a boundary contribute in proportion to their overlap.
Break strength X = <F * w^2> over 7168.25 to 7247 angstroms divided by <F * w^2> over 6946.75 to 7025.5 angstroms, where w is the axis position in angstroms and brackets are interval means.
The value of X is 0.93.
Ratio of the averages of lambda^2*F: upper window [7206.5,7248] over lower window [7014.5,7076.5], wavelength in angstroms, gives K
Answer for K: 0.9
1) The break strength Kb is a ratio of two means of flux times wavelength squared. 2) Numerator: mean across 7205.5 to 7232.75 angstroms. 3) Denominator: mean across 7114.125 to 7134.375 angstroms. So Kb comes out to 0.9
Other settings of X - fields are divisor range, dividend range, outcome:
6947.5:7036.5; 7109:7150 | 0.97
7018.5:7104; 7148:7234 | 0.95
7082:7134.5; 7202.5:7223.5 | 0.92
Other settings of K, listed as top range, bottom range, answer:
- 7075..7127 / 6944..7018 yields 1.00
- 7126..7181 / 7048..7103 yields 0.97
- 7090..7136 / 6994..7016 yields 1.02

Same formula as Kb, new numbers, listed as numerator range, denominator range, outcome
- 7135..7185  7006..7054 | 0.99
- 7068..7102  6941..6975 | 0.98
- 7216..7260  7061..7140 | 0.89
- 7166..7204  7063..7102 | 0.95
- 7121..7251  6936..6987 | 0.91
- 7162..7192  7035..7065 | 1.00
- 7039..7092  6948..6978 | 0.96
